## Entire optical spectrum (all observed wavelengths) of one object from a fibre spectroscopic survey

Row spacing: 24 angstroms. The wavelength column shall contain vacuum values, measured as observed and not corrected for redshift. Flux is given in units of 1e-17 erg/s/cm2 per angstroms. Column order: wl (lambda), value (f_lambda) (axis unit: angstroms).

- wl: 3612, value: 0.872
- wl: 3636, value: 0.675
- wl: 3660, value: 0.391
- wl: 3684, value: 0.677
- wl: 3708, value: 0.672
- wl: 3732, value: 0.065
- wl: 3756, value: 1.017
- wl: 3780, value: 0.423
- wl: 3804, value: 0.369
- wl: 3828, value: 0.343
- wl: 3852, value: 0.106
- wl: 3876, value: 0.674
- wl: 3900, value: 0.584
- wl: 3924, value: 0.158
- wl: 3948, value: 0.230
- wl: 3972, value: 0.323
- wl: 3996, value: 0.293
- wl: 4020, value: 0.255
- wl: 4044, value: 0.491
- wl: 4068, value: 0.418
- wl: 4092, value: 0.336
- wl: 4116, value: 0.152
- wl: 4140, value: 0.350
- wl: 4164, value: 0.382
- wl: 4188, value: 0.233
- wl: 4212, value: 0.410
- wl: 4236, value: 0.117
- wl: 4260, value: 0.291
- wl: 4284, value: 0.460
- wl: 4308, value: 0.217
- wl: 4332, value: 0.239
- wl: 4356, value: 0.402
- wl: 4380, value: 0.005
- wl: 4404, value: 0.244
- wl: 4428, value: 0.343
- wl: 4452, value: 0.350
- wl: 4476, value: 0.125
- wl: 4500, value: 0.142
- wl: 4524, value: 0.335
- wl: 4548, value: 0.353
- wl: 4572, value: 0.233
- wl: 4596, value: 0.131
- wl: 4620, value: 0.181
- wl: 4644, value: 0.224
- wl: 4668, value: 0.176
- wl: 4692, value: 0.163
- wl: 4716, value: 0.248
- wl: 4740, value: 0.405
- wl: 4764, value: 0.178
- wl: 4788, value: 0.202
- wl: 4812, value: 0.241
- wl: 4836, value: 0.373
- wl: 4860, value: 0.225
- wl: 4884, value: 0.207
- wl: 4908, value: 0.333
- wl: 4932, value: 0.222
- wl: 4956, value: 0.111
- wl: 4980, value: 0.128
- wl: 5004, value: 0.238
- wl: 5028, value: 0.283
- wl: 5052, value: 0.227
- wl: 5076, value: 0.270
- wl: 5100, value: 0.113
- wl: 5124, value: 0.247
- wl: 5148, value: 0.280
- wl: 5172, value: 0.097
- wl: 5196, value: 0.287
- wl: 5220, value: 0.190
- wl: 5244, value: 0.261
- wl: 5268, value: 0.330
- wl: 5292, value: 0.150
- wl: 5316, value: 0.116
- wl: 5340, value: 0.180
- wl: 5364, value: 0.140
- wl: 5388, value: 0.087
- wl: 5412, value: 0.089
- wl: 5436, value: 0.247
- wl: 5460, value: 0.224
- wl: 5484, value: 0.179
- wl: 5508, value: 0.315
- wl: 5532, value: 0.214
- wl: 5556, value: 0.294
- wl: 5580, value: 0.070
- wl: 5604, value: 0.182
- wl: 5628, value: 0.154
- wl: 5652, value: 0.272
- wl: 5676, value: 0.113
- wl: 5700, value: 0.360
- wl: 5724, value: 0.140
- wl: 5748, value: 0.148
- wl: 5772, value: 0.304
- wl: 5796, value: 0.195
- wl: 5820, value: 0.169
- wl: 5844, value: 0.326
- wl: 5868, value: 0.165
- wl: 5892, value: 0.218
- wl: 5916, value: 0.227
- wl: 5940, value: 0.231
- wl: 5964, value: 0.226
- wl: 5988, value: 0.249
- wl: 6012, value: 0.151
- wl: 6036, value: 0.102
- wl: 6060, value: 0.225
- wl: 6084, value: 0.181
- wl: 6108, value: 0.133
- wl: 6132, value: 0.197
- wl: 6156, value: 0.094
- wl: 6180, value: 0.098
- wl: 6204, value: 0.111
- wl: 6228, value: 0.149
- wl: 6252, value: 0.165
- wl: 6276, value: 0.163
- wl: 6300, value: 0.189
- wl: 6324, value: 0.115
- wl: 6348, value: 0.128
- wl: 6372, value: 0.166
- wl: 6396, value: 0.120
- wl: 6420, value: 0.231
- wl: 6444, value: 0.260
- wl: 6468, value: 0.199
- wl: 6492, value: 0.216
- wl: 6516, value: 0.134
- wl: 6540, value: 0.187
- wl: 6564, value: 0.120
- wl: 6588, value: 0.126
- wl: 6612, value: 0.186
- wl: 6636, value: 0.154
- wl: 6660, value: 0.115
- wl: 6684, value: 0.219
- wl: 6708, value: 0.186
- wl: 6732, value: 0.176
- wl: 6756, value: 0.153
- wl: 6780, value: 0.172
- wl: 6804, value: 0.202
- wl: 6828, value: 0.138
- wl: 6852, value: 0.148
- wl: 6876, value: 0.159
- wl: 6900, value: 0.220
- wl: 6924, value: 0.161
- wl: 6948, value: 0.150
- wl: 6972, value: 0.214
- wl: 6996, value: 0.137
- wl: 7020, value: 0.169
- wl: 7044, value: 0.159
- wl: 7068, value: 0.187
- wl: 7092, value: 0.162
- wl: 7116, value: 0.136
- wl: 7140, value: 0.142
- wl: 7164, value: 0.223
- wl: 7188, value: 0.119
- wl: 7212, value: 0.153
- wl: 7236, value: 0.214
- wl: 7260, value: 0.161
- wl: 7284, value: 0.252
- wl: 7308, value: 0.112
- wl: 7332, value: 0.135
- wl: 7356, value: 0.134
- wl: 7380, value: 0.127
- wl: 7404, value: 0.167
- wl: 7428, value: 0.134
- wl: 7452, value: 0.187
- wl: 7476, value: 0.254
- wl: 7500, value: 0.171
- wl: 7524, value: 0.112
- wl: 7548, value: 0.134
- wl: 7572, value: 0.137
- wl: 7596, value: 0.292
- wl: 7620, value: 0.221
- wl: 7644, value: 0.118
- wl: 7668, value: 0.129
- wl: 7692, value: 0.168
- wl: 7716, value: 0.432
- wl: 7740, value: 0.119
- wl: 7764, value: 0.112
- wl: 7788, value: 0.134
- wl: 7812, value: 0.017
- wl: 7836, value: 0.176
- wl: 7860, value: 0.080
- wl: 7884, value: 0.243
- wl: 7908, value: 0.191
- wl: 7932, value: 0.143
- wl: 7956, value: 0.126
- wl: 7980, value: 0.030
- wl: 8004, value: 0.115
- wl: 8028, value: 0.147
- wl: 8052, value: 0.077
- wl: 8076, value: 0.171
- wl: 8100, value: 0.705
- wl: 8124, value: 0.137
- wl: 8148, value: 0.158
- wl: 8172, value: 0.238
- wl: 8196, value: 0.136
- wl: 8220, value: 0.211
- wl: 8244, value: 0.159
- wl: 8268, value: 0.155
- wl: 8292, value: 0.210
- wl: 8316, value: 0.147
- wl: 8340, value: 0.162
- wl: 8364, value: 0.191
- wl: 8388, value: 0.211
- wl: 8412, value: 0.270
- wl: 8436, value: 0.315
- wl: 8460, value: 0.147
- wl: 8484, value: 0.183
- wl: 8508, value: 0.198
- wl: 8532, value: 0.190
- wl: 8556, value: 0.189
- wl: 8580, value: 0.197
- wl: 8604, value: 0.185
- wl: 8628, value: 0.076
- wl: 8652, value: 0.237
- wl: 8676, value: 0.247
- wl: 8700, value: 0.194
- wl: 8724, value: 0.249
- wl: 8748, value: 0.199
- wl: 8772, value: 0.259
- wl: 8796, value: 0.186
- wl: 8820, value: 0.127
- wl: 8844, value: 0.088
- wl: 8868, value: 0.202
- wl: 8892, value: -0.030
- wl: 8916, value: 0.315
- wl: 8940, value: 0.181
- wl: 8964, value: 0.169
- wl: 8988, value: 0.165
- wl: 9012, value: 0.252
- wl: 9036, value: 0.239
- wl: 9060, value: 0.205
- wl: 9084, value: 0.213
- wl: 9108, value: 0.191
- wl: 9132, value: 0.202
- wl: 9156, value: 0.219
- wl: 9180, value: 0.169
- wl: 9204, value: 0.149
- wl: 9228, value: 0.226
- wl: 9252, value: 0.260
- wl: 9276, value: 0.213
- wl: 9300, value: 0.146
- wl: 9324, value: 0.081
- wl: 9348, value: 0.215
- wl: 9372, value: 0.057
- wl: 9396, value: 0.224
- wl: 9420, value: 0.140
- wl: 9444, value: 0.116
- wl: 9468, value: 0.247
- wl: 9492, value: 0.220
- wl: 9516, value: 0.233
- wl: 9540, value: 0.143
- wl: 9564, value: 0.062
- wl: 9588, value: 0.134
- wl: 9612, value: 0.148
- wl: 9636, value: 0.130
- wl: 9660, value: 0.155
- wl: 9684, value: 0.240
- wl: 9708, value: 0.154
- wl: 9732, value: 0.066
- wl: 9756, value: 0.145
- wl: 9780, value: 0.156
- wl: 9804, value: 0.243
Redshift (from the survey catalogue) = 1.17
